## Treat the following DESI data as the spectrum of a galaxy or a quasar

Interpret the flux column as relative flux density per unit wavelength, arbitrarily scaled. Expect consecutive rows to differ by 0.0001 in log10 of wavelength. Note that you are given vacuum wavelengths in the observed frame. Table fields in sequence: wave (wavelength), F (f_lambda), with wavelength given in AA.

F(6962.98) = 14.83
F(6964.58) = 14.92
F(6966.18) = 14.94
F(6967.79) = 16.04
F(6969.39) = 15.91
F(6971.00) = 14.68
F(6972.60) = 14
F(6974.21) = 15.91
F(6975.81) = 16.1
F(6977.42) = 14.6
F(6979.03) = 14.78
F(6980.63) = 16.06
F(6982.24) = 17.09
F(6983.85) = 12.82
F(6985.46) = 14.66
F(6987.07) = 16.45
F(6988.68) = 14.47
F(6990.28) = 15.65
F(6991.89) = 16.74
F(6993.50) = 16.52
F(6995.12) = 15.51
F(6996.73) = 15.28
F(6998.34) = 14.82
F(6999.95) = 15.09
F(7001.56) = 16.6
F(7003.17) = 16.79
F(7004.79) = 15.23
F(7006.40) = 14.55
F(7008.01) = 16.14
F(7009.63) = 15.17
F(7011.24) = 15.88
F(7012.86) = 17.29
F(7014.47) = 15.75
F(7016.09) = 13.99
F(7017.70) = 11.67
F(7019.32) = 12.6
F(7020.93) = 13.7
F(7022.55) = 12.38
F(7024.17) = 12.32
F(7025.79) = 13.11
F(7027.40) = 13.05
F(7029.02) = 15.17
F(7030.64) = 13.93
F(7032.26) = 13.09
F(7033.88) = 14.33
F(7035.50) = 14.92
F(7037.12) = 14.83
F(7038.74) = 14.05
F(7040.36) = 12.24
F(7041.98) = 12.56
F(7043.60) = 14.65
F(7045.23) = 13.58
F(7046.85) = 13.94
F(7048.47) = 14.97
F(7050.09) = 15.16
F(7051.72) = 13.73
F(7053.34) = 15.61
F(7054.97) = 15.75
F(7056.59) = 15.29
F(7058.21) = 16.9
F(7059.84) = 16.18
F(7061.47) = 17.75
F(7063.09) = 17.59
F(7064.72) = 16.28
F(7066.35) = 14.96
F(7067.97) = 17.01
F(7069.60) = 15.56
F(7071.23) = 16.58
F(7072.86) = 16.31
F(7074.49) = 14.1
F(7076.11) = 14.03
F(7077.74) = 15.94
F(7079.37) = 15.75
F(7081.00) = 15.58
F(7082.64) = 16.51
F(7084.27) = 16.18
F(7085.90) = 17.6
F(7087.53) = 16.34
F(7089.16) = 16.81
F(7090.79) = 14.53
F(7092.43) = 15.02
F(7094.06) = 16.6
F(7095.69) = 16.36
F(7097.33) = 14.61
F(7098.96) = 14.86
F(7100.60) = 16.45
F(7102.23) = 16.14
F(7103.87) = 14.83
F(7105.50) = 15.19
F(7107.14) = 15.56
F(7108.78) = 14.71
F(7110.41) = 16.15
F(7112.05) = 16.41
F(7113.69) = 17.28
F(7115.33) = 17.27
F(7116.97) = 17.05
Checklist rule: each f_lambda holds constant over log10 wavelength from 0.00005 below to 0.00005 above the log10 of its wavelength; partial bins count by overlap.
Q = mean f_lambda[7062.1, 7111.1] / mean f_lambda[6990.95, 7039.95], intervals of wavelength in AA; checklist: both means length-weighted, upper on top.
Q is 1.1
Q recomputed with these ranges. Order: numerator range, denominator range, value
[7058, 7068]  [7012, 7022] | 1.18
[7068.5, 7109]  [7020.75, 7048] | 1.15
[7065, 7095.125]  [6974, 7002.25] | 1.02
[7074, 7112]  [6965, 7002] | 1.02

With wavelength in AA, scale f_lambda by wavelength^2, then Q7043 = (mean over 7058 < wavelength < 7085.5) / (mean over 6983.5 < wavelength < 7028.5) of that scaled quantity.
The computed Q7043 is 1.1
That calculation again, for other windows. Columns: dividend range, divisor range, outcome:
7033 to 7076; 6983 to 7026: 1.03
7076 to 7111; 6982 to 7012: 1.04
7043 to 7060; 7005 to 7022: 1.04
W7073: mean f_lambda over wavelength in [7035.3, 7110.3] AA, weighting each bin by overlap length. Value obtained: 15.5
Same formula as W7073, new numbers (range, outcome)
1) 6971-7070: 15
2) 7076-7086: 15.9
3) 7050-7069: 16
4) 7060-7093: 16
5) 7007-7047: 14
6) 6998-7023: 14.9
